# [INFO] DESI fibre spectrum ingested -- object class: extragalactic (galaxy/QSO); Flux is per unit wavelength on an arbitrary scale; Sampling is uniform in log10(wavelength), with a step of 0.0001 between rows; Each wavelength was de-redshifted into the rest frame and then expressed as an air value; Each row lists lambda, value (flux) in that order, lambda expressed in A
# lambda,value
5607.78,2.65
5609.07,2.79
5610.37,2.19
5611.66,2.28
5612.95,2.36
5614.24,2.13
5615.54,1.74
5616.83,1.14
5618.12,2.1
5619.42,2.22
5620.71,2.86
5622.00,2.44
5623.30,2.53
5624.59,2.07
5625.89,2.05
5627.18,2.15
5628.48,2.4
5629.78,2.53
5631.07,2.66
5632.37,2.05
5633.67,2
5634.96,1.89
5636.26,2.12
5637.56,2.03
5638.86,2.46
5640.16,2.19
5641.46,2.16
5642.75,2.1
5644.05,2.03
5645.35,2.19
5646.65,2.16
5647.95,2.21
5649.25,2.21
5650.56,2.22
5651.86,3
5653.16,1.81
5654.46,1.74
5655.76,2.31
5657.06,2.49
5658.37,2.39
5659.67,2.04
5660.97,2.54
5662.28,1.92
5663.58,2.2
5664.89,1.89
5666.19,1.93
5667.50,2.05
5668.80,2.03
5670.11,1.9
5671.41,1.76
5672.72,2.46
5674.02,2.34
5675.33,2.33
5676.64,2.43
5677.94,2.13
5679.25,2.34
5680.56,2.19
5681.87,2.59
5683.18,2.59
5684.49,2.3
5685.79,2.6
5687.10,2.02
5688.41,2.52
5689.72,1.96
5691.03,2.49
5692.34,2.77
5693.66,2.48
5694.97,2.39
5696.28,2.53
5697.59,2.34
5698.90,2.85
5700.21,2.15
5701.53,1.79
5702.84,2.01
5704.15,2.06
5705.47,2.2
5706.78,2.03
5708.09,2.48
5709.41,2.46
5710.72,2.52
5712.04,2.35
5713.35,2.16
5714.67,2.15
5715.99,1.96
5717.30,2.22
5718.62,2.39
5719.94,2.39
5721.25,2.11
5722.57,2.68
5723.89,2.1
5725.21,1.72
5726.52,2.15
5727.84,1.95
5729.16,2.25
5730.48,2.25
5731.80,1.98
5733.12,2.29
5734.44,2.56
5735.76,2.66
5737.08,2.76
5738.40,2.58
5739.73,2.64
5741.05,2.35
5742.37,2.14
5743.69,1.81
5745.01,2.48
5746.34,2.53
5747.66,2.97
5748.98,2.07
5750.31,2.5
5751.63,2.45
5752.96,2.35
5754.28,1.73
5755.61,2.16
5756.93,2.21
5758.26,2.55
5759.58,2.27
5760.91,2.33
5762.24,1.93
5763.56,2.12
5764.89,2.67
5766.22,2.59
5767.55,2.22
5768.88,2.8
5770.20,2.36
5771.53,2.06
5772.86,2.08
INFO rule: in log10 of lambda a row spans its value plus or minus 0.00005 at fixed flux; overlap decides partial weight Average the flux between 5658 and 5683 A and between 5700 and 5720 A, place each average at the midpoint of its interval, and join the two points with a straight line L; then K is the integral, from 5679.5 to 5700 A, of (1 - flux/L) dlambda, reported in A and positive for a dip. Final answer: -2.2 A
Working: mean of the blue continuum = 2.19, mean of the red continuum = 2.2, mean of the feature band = 2.43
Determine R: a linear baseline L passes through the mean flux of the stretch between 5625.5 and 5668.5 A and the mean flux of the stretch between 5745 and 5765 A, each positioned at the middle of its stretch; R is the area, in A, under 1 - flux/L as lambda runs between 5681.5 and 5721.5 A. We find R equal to -1.2 A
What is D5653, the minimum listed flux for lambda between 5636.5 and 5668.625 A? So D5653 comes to 1.74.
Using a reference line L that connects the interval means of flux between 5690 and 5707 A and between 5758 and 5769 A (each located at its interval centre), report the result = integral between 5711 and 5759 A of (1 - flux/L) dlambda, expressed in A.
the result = 0.9 A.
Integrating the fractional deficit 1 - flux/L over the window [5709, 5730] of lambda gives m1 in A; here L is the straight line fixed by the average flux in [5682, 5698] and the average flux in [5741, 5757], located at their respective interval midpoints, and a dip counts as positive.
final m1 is 1.22 A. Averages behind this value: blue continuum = 2.42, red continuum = 2.29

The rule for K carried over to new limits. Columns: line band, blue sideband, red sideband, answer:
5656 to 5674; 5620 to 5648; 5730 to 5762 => 1.1 A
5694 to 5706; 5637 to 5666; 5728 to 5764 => 0.0 A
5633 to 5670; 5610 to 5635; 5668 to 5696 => 1.7 A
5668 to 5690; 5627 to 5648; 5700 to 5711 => -0.8 A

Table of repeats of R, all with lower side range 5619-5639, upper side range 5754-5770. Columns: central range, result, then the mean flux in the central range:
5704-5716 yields 0.2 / 2.26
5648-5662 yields 0.1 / 2.26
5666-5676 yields 0.8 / 2.11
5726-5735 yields 0.4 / 2.2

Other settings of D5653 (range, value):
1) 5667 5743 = 1.72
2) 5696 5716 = 1.79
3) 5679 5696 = 1.96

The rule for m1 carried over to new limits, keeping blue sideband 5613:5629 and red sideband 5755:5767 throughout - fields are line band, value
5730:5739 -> -0.62 A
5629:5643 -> -0.18 A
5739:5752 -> -0.55 A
